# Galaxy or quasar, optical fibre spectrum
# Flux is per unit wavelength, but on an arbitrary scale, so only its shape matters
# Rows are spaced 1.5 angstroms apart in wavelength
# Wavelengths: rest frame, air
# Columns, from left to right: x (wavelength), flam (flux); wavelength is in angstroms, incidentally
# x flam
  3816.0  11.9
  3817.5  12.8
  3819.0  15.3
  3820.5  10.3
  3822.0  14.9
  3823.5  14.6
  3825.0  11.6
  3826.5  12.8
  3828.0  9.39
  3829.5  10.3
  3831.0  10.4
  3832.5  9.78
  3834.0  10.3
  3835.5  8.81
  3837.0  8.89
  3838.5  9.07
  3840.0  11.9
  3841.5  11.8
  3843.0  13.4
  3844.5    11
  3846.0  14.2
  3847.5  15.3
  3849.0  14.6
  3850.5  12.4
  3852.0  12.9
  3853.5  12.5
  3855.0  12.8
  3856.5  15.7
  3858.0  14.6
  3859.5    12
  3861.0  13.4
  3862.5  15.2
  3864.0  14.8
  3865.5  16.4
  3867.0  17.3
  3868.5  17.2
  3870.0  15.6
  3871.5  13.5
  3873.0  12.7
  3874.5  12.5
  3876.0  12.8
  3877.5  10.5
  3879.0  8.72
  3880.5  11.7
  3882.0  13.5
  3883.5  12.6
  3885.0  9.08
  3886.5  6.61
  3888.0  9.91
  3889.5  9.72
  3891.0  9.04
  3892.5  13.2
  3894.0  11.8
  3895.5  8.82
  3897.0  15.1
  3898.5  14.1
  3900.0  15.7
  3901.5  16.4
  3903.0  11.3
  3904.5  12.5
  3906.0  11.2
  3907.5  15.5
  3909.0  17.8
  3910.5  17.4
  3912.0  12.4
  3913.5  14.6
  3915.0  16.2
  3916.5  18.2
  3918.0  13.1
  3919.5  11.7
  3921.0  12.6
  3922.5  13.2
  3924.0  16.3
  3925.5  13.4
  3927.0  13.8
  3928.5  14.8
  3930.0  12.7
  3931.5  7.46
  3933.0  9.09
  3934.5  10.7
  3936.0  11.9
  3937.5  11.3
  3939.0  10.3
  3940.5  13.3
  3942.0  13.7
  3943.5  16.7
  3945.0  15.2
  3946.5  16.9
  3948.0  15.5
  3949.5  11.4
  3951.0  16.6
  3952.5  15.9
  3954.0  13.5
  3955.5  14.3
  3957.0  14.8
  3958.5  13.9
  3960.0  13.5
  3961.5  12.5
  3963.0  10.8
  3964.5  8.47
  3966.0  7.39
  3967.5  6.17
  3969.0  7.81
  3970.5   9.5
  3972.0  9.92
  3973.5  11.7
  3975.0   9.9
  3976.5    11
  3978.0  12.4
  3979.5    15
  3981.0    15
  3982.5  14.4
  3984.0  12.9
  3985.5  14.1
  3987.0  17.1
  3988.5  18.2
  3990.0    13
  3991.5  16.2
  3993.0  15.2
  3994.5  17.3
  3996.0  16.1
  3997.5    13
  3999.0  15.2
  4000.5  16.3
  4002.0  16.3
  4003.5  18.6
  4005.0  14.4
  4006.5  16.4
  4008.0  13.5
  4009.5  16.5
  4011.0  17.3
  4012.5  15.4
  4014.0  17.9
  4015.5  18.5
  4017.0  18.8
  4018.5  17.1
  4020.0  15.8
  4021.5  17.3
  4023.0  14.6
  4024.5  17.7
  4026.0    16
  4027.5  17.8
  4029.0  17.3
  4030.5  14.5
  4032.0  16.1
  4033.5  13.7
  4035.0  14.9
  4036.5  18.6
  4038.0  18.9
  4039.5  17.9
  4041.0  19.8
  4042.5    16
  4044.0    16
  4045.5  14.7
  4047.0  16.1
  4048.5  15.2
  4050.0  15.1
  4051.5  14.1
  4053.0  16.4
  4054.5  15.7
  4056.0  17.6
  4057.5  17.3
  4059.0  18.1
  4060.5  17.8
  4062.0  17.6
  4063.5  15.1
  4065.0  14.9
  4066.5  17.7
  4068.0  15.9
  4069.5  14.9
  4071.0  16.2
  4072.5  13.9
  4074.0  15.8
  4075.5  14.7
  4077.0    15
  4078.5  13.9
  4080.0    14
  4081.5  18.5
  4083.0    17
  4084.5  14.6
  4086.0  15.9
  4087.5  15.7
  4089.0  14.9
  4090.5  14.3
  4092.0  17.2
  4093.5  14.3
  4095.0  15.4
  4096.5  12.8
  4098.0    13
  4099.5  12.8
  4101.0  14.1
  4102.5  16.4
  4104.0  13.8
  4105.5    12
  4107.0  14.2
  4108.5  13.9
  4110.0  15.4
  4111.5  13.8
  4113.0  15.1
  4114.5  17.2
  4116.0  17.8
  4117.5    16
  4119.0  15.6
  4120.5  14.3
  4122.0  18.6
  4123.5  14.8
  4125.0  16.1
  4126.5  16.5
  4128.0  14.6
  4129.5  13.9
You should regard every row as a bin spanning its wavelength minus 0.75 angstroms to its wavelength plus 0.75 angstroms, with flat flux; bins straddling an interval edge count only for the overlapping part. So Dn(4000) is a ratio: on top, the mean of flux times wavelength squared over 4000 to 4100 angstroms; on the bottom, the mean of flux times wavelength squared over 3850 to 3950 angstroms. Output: 1.3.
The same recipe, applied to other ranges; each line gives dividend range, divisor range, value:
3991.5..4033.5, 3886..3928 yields 1.29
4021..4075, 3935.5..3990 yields 1.32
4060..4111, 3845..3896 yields 1.32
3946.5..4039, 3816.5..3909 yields 1.25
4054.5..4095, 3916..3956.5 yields 1.26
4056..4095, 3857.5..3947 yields 1.31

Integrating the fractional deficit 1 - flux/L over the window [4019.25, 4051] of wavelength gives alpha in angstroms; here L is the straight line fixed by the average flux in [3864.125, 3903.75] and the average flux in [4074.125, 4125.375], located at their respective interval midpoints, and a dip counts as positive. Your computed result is -4.5 angstroms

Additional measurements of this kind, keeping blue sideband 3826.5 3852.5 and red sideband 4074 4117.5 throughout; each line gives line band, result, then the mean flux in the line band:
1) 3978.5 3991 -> -1.39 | 14.9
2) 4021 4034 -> -1.96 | 16.1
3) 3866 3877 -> -2.38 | 14.5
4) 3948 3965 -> -0.47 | 13.4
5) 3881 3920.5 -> -2.10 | 13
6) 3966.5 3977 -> 3.11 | 9.34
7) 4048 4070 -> -2.74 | 16.3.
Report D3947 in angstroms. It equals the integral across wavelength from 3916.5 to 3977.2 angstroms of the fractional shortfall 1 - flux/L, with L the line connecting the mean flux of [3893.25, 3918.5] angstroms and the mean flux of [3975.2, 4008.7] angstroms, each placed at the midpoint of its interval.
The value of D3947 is 9.1 angstroms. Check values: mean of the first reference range 14.3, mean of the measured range 12.4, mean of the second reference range 15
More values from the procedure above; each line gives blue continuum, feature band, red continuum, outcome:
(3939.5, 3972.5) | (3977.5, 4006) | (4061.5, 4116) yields -4.4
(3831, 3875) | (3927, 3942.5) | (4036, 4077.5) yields 3.0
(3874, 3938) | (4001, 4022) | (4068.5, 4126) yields -4.1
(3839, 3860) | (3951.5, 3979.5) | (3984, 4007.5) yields 6.9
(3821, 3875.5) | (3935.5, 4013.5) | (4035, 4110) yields 3.8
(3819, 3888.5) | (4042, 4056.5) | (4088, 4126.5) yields -1.3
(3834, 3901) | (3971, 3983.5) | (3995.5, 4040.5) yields 2.5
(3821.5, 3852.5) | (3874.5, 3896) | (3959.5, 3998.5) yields 2.5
